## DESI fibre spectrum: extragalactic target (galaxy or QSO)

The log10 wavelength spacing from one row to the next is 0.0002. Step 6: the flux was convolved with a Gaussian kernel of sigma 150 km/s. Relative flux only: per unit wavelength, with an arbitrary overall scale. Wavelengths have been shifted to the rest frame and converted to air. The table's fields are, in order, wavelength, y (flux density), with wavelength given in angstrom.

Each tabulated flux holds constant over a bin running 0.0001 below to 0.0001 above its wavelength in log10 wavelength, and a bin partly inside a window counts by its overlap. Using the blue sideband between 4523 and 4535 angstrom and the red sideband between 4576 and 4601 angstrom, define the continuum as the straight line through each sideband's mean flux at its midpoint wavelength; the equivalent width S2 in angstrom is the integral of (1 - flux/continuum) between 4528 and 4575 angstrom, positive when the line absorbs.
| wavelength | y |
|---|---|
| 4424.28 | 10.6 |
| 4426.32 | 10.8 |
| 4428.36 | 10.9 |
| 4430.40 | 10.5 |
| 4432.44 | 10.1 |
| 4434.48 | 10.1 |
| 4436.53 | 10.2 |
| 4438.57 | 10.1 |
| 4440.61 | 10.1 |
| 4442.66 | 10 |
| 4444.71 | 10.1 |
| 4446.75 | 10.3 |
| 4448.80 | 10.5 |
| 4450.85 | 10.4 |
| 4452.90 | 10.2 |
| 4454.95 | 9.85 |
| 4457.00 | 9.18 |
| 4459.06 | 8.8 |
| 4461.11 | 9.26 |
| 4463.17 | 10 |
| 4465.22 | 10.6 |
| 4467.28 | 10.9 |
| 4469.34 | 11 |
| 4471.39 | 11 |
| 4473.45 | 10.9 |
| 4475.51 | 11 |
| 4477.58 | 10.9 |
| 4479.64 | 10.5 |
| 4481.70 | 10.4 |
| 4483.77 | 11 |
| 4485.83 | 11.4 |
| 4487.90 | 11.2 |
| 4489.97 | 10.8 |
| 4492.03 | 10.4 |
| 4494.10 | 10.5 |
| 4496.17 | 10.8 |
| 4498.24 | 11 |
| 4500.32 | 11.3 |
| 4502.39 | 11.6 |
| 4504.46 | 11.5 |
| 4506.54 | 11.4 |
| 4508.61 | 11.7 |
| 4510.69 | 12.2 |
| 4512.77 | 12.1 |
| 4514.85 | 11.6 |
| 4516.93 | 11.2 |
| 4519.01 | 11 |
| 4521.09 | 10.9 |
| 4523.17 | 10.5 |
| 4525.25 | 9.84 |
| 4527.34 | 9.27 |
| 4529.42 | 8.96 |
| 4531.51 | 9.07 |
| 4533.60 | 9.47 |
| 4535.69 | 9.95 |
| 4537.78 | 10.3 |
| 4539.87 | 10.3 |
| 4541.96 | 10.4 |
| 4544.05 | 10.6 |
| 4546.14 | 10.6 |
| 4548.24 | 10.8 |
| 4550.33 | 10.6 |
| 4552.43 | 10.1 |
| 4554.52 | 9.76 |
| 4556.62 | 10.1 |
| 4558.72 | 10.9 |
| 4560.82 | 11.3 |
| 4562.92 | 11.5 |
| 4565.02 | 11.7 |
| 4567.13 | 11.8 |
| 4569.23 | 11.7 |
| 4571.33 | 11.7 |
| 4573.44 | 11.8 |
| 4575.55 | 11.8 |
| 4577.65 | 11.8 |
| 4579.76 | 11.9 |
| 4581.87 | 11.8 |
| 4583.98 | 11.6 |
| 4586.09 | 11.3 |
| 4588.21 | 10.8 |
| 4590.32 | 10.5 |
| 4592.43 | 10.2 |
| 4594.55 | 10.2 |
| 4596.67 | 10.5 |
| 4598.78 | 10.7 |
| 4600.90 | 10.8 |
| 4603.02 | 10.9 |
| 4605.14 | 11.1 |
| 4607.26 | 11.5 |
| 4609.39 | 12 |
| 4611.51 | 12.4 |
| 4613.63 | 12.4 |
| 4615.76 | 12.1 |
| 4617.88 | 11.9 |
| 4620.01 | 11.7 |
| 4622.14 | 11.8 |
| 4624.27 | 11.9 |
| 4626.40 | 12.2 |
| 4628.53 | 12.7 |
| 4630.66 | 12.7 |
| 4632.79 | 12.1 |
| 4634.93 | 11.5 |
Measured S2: -2.6 angstrom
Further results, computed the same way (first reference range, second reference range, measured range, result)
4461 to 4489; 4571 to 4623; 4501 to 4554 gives 1.9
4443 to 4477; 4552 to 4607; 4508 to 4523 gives -1.1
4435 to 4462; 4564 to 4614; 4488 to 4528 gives -2.0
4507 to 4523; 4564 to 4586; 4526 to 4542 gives 2.6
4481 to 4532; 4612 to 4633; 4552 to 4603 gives 2.5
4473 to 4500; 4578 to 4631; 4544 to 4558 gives 1.0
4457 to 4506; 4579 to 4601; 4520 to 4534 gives 1.4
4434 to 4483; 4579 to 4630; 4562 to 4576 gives -0.7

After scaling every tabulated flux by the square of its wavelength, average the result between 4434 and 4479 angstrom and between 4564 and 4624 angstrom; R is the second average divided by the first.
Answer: 1.19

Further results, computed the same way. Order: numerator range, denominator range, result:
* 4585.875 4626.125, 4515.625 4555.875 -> 1.14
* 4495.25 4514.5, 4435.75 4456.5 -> 1.16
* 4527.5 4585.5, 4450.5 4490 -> 1.07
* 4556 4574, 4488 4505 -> 1.07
